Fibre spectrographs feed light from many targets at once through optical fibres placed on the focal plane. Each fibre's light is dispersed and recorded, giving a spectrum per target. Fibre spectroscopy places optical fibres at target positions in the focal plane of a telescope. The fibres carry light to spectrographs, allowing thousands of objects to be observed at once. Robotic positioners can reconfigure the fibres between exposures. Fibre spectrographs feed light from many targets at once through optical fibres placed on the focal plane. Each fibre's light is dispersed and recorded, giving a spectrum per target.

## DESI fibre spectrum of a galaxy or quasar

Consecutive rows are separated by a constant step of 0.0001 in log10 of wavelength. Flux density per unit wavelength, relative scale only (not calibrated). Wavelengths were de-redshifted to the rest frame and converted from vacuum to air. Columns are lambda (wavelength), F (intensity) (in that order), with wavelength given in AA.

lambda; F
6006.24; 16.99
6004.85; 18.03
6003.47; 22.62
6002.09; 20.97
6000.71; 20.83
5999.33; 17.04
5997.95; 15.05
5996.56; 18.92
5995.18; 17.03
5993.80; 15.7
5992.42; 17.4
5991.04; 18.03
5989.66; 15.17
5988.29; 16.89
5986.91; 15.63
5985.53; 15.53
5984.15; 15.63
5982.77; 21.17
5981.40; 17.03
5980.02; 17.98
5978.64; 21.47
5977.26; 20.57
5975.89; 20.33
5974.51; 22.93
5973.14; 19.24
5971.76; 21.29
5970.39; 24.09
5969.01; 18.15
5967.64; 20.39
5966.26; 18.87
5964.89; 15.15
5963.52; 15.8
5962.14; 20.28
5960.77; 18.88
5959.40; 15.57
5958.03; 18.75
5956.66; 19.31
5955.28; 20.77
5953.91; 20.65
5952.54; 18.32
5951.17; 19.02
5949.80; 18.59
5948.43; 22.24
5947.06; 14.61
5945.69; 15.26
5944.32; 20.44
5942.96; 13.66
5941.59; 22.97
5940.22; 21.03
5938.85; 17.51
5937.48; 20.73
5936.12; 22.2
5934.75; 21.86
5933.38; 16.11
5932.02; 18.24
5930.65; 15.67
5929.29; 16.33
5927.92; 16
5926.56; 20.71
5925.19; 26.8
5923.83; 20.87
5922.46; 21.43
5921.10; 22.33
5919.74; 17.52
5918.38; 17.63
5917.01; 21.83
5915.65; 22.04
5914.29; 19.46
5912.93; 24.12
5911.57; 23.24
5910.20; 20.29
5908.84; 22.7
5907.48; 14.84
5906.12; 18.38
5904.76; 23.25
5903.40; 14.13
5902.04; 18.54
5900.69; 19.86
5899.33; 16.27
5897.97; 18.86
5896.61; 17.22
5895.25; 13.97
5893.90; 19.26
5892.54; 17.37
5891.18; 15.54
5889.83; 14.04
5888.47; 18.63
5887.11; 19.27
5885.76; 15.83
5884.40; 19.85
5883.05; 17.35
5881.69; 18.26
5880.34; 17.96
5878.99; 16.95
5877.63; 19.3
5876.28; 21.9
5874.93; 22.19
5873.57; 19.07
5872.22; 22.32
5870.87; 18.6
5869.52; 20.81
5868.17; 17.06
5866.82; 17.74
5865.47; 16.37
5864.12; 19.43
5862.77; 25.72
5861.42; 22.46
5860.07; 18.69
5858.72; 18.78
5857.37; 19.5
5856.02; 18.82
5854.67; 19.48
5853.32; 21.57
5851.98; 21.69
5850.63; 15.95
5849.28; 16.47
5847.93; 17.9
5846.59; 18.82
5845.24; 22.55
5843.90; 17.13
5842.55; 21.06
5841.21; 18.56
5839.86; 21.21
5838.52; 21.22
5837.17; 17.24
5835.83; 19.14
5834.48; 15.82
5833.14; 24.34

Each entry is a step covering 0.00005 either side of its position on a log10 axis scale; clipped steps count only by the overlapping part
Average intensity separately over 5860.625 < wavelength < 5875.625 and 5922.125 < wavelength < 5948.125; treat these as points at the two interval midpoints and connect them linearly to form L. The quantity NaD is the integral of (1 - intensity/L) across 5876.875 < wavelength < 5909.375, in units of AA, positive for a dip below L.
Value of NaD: 3.2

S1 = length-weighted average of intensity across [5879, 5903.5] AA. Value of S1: 17.4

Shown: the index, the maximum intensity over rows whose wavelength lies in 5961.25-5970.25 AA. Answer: 20.39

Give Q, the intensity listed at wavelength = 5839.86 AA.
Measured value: 21.21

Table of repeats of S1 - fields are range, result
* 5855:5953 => 19.1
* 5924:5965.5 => 18.8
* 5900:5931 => 20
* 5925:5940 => 19.1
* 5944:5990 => 18.7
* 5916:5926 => 21.2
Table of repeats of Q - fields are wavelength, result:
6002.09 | 20.97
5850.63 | 15.95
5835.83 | 19.14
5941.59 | 22.97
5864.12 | 19.43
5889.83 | 14.04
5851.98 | 21.69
